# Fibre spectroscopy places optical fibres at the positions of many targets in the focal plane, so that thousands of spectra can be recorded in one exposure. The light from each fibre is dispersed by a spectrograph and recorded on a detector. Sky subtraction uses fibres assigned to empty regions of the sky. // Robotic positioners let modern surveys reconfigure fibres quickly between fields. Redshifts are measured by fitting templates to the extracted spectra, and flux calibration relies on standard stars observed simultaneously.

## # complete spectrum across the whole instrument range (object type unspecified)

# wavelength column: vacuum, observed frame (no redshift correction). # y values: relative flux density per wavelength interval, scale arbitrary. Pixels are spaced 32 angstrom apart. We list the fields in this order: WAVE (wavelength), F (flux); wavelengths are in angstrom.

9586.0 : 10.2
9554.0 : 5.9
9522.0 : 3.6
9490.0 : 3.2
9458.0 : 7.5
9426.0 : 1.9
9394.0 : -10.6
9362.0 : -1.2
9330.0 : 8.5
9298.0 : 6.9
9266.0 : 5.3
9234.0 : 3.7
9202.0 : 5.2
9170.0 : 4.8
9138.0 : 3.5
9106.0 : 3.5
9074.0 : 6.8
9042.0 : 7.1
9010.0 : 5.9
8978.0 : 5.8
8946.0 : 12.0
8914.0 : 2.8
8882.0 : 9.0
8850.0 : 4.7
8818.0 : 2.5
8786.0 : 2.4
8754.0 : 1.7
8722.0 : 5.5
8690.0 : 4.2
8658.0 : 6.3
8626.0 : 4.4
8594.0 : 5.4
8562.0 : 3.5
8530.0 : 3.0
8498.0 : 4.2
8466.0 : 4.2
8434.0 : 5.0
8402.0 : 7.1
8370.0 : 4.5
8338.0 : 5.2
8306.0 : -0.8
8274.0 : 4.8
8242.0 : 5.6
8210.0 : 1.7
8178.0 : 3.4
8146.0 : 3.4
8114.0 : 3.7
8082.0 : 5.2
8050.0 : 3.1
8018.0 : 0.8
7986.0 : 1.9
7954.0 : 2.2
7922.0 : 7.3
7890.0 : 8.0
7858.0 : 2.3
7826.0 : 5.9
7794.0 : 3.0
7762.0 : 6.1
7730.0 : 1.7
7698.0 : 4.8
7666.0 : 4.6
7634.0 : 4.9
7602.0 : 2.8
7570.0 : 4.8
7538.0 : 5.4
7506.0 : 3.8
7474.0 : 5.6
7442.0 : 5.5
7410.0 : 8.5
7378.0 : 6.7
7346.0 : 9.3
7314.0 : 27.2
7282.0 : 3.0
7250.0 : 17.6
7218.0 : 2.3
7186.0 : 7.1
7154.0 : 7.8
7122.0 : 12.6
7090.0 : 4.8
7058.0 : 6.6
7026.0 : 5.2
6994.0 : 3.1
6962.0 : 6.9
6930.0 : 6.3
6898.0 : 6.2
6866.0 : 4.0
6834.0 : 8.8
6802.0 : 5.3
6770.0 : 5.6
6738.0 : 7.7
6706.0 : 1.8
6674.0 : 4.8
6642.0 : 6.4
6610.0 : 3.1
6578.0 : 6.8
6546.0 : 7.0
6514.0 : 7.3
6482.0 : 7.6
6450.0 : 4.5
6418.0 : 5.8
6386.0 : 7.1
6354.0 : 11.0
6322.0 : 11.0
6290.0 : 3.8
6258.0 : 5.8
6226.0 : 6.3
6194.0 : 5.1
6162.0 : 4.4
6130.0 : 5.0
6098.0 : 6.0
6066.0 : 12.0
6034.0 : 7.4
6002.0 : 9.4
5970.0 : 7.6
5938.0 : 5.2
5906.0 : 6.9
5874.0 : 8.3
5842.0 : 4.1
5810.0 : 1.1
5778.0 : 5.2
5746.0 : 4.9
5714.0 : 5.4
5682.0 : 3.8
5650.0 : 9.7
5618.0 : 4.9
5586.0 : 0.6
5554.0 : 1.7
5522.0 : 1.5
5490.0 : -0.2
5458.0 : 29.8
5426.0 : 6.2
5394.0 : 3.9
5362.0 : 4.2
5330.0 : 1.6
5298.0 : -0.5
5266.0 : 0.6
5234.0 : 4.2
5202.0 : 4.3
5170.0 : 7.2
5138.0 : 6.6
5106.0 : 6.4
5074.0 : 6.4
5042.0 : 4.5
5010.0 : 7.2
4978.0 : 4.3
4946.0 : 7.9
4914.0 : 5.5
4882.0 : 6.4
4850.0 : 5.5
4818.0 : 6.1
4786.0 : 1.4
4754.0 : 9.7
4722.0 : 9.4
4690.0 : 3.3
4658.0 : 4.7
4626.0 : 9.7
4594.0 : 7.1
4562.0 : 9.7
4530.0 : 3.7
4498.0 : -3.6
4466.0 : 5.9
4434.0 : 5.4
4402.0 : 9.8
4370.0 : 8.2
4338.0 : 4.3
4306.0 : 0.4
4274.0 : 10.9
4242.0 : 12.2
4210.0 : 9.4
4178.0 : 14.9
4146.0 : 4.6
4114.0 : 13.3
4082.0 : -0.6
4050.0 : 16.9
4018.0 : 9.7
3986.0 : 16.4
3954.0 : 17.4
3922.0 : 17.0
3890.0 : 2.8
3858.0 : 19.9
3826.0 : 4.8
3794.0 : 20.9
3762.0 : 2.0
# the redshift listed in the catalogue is 0.46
